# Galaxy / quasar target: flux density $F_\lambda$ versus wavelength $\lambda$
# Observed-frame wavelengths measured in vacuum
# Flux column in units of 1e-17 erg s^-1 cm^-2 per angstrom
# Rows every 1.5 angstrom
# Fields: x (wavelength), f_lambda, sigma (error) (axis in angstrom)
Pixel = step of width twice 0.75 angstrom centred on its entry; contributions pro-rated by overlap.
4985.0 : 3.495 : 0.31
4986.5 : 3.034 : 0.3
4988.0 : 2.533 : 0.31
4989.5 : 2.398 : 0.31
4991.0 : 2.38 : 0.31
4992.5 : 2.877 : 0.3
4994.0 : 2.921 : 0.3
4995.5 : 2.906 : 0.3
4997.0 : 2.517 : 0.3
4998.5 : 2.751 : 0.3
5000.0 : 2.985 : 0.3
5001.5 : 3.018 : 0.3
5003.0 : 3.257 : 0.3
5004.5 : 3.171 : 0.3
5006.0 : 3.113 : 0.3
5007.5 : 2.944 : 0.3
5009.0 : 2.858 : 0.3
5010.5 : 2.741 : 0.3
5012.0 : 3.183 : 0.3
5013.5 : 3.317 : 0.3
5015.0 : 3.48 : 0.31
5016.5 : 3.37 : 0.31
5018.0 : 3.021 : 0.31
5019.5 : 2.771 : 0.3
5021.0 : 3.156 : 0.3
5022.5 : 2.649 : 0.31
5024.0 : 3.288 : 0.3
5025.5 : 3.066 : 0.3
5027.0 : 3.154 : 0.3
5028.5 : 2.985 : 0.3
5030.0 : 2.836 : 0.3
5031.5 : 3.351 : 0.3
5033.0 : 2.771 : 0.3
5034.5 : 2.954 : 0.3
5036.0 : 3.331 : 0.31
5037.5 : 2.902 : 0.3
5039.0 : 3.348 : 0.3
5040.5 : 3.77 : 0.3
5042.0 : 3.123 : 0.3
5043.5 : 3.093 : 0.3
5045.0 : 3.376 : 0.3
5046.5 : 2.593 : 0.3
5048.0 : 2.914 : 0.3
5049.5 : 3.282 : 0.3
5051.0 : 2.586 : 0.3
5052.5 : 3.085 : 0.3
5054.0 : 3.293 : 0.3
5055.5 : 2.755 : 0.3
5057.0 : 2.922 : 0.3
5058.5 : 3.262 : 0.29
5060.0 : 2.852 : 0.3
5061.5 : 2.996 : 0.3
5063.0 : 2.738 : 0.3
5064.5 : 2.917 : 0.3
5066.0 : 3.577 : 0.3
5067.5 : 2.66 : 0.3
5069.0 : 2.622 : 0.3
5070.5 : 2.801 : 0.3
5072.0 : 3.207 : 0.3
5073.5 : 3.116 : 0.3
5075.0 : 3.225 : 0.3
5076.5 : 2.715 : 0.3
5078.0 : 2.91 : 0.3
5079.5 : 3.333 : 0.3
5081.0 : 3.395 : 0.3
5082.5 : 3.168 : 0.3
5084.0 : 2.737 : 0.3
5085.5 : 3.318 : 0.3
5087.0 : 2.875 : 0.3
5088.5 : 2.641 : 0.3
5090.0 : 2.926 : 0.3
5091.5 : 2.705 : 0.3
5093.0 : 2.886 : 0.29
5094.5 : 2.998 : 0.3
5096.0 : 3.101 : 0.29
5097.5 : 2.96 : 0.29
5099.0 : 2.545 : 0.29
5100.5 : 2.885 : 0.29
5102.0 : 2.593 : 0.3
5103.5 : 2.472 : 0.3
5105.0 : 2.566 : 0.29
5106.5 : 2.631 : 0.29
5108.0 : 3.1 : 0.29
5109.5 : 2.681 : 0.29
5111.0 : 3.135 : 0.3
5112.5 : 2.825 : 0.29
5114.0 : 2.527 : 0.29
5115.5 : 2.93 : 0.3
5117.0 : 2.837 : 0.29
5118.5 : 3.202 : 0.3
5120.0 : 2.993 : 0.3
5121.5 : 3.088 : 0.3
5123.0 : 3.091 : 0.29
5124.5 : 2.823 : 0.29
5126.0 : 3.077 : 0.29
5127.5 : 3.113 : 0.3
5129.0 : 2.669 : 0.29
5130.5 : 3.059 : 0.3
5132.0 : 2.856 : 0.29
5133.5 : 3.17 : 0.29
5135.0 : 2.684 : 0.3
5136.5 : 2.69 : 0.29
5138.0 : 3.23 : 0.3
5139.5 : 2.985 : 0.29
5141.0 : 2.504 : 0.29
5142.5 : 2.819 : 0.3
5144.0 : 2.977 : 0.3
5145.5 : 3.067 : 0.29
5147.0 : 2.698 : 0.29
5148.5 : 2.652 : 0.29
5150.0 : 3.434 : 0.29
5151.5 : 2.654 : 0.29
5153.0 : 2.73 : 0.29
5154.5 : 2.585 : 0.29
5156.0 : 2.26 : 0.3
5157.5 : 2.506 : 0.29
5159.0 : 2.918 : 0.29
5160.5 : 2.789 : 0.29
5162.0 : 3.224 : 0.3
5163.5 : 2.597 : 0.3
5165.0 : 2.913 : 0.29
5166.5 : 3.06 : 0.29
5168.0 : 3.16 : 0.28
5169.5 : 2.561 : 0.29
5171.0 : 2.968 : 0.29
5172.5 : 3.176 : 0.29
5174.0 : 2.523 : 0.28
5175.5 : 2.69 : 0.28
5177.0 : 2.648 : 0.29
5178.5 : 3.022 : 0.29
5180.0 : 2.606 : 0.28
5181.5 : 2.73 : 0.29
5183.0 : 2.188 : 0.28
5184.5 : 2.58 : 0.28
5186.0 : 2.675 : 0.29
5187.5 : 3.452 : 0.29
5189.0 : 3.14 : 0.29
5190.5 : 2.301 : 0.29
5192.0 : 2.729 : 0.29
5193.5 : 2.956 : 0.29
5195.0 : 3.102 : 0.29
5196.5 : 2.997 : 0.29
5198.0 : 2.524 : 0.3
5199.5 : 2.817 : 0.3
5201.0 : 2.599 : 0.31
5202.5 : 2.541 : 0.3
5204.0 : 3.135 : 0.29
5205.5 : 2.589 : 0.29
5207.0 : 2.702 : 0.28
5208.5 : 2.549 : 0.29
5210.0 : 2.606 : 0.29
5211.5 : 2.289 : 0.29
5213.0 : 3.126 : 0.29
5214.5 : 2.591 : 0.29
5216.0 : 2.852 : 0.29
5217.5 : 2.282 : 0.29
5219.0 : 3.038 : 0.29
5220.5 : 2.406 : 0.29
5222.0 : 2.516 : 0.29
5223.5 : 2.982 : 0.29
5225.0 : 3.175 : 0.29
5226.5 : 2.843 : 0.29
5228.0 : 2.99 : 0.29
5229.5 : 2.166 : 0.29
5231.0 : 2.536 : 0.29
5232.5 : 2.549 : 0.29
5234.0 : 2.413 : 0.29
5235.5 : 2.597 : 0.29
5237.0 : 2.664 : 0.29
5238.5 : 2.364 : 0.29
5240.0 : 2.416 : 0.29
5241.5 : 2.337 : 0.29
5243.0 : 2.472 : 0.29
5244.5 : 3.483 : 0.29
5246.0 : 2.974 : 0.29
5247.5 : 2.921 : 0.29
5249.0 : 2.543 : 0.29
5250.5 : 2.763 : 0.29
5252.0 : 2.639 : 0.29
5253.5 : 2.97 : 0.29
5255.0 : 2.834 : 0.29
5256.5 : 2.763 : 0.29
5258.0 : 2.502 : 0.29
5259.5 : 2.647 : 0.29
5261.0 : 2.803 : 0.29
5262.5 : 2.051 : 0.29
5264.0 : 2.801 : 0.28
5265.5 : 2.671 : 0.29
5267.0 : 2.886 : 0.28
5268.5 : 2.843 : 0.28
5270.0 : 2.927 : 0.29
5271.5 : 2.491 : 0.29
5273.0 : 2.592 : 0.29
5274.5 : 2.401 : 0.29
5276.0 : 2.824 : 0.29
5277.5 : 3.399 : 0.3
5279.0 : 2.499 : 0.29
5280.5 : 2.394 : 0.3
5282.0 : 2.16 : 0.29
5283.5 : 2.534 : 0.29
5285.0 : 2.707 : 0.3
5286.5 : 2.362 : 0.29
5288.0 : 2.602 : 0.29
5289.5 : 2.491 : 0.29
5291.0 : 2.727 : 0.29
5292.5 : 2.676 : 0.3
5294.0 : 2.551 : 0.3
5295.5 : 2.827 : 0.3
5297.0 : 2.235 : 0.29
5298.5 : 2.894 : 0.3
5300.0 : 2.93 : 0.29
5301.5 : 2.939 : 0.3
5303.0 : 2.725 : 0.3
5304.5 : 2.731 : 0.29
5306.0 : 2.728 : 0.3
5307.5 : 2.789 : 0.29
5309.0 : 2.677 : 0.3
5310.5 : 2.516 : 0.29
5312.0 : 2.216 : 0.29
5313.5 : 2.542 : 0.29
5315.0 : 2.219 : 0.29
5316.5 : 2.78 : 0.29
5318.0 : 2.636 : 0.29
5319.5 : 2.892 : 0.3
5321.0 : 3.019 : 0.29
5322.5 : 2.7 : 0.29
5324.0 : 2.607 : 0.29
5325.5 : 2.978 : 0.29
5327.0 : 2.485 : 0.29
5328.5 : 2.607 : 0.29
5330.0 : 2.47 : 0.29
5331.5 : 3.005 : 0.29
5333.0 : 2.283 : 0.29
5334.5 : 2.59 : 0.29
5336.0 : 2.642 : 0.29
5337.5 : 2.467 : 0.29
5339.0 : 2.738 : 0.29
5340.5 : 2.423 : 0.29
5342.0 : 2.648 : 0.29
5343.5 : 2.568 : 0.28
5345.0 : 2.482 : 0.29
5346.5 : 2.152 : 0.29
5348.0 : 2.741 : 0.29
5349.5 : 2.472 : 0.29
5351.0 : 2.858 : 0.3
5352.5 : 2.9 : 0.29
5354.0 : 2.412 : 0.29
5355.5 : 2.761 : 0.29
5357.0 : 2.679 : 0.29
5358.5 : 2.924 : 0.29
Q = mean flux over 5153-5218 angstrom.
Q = 2.75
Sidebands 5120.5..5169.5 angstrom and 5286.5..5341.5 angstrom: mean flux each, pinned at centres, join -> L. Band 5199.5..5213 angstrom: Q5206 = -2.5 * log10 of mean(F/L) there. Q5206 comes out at 0.05 mag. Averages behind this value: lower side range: 2.87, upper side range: 2.64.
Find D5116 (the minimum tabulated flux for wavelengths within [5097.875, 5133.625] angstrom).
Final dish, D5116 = 2.472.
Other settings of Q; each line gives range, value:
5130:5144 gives 2.89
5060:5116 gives 2.9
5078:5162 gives 2.88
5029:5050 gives 3.11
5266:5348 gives 2.63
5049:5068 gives 2.99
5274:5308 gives 2.66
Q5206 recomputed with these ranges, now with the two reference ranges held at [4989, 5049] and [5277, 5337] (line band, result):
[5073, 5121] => 0.005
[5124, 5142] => -0.013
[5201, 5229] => 0.014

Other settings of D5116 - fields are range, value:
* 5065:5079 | 2.622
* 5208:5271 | 2.051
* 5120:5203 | 2.188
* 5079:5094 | 2.641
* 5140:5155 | 2.504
